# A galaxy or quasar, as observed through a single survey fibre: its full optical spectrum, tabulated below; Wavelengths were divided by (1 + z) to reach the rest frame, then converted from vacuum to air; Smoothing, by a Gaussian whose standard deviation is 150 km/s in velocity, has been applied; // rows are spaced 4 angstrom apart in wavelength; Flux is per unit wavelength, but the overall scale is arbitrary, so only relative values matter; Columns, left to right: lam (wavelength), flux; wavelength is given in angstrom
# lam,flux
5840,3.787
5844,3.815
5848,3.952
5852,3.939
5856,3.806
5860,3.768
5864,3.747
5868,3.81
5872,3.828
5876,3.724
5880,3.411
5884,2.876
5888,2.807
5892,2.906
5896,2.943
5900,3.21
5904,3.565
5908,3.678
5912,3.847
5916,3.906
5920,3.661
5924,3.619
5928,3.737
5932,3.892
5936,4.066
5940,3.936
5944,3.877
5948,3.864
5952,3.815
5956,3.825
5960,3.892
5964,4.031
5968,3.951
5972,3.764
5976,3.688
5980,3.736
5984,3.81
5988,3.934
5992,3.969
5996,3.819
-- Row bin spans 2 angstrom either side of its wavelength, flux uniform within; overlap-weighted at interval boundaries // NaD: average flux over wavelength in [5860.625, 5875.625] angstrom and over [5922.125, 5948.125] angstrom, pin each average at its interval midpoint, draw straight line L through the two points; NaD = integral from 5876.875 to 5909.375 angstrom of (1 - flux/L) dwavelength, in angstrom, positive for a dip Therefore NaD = 5.4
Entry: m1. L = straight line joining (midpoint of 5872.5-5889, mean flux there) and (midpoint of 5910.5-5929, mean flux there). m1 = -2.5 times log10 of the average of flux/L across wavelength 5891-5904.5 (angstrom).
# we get 0.12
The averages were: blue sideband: 3.29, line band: 3.13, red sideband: 3.75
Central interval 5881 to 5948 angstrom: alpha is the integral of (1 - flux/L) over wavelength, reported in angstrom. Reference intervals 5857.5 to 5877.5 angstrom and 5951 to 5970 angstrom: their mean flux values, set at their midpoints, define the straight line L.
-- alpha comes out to 5.3 angstrom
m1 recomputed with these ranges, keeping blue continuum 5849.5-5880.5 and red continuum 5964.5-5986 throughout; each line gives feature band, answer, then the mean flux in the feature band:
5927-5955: -0.03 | 3.89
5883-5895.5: 0.30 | 2.87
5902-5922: 0.02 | 3.73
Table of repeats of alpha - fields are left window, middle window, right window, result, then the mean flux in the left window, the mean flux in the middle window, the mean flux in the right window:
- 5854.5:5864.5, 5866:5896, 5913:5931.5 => 3.63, 3.78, 3.31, 3.75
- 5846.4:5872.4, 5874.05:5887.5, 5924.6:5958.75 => 1.98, 3.83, 3.28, 3.87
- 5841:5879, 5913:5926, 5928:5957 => 0.43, 3.81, 3.74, 3.89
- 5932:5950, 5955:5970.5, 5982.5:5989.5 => -0.09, 3.93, 3.93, 3.87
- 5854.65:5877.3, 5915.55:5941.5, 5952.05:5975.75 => 0.10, 3.78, 3.82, 3.87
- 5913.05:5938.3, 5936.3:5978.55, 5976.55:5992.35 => -0.49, 3.82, 3.87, 3.84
